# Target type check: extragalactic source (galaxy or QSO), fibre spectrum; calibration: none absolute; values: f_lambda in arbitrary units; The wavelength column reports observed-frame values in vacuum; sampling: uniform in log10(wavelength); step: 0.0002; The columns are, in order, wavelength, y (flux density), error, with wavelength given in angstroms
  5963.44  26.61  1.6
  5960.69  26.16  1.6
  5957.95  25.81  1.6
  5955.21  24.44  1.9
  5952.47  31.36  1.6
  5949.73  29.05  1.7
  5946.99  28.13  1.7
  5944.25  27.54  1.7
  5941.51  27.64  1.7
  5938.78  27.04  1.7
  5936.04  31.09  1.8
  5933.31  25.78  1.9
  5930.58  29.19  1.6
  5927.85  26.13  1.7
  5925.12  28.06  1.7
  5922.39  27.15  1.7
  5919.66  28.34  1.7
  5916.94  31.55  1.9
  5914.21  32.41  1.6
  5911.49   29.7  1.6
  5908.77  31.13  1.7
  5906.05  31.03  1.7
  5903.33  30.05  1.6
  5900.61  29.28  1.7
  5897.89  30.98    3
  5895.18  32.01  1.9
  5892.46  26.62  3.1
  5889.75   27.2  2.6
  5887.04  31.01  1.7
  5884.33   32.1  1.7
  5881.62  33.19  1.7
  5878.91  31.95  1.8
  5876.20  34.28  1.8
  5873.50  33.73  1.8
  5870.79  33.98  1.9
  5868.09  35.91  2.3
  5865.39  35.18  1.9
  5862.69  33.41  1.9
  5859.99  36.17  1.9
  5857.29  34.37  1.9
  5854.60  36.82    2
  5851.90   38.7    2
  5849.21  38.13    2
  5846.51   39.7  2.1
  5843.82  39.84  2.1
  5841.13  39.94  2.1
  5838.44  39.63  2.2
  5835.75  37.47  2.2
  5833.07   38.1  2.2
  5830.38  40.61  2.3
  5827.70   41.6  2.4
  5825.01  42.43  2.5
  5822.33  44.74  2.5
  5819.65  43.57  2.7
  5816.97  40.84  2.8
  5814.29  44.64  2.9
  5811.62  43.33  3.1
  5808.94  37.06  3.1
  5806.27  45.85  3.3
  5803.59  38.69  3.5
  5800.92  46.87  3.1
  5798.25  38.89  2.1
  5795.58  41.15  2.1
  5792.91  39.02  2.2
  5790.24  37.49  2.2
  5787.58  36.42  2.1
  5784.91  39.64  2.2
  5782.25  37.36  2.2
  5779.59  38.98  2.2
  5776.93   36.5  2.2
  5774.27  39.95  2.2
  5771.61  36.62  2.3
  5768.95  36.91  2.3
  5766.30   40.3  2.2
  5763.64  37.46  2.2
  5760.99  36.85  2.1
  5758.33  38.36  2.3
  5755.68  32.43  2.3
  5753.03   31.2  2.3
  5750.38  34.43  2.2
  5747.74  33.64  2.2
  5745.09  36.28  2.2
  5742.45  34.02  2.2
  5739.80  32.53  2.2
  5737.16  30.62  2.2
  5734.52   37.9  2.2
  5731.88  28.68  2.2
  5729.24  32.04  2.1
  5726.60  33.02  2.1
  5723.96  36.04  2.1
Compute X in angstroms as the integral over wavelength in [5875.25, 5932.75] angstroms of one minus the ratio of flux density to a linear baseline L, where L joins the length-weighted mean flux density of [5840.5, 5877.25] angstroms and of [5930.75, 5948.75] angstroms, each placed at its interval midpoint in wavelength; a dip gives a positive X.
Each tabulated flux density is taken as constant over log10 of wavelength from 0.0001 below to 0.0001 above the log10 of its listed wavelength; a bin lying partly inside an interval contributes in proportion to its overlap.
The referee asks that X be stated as 2.9 angstroms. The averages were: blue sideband 36.4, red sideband 28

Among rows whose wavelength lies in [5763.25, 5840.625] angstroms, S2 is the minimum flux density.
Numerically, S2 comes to 36.42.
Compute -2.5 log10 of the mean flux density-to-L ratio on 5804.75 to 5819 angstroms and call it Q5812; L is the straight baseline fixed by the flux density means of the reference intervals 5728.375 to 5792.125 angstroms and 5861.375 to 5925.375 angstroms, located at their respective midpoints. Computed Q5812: -0.24 mag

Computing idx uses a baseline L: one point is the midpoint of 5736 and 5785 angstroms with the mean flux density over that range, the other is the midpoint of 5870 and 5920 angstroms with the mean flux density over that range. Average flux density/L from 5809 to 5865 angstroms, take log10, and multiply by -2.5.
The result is -0.19 mag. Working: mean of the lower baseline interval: 35.9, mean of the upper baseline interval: 31.1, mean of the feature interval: 39.6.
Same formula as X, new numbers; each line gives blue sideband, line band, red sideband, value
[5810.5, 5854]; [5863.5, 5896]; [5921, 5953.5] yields 2.6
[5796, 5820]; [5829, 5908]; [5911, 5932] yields 1.6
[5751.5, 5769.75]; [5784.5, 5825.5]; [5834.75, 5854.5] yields -4.0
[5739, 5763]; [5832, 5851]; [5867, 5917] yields -3.8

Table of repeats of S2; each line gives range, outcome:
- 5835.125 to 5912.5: 26.62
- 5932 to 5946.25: 25.78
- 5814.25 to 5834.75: 38.1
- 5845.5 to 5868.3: 33.41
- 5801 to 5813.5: 37.06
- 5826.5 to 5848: 37.47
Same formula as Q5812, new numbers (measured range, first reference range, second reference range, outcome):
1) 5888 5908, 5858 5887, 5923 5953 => 0.07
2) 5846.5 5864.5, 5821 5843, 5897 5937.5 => 0.03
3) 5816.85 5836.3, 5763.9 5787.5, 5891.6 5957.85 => -0.18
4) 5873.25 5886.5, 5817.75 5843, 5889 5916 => 0.02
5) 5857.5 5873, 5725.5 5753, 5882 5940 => -0.14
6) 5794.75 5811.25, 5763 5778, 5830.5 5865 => -0.10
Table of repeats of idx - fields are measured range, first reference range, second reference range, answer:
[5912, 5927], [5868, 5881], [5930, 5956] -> 0.03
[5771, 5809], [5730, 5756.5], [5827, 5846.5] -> -0.09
